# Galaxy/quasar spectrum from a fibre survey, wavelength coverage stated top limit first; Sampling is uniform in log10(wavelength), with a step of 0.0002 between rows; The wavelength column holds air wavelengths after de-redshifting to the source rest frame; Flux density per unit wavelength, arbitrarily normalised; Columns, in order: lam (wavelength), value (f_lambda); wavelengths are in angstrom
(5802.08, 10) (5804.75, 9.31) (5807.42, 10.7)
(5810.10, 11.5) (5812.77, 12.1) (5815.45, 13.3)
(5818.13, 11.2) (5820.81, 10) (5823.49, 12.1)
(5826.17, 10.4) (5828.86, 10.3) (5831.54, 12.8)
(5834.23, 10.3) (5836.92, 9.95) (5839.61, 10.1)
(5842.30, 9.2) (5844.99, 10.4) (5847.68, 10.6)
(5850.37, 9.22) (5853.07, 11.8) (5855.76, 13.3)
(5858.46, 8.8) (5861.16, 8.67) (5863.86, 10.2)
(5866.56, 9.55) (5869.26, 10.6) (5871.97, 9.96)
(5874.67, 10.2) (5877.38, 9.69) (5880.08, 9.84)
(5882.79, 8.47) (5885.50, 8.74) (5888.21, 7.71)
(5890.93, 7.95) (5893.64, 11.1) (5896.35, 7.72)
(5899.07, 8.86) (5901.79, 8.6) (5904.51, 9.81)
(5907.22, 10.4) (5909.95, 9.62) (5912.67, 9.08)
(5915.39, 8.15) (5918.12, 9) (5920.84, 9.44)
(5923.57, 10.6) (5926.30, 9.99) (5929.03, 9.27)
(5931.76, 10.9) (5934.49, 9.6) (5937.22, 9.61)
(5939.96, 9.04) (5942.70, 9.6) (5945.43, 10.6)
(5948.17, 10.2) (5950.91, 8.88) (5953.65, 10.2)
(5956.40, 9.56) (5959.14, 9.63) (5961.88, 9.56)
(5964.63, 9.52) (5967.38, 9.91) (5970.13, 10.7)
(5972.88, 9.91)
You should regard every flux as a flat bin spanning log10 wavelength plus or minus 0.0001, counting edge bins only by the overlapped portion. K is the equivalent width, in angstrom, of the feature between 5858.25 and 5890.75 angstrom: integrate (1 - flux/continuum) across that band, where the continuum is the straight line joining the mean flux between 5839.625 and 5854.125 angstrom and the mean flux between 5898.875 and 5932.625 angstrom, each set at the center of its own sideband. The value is 1.9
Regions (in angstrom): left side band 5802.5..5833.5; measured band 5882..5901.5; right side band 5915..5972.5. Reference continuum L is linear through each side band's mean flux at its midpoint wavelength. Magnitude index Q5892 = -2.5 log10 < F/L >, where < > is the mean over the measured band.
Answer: 0.19 mag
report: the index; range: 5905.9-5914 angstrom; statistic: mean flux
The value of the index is 9.69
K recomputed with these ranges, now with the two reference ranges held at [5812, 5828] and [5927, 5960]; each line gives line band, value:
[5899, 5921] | 2.1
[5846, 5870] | 1.4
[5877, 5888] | 1.7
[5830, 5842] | 0.6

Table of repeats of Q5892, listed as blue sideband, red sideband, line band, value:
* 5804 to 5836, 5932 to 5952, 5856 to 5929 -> 0.10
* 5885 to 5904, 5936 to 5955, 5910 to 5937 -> -0.03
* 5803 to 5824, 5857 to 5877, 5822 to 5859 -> -0.02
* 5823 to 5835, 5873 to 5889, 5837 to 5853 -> 0.05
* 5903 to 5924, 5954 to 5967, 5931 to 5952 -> -0.02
